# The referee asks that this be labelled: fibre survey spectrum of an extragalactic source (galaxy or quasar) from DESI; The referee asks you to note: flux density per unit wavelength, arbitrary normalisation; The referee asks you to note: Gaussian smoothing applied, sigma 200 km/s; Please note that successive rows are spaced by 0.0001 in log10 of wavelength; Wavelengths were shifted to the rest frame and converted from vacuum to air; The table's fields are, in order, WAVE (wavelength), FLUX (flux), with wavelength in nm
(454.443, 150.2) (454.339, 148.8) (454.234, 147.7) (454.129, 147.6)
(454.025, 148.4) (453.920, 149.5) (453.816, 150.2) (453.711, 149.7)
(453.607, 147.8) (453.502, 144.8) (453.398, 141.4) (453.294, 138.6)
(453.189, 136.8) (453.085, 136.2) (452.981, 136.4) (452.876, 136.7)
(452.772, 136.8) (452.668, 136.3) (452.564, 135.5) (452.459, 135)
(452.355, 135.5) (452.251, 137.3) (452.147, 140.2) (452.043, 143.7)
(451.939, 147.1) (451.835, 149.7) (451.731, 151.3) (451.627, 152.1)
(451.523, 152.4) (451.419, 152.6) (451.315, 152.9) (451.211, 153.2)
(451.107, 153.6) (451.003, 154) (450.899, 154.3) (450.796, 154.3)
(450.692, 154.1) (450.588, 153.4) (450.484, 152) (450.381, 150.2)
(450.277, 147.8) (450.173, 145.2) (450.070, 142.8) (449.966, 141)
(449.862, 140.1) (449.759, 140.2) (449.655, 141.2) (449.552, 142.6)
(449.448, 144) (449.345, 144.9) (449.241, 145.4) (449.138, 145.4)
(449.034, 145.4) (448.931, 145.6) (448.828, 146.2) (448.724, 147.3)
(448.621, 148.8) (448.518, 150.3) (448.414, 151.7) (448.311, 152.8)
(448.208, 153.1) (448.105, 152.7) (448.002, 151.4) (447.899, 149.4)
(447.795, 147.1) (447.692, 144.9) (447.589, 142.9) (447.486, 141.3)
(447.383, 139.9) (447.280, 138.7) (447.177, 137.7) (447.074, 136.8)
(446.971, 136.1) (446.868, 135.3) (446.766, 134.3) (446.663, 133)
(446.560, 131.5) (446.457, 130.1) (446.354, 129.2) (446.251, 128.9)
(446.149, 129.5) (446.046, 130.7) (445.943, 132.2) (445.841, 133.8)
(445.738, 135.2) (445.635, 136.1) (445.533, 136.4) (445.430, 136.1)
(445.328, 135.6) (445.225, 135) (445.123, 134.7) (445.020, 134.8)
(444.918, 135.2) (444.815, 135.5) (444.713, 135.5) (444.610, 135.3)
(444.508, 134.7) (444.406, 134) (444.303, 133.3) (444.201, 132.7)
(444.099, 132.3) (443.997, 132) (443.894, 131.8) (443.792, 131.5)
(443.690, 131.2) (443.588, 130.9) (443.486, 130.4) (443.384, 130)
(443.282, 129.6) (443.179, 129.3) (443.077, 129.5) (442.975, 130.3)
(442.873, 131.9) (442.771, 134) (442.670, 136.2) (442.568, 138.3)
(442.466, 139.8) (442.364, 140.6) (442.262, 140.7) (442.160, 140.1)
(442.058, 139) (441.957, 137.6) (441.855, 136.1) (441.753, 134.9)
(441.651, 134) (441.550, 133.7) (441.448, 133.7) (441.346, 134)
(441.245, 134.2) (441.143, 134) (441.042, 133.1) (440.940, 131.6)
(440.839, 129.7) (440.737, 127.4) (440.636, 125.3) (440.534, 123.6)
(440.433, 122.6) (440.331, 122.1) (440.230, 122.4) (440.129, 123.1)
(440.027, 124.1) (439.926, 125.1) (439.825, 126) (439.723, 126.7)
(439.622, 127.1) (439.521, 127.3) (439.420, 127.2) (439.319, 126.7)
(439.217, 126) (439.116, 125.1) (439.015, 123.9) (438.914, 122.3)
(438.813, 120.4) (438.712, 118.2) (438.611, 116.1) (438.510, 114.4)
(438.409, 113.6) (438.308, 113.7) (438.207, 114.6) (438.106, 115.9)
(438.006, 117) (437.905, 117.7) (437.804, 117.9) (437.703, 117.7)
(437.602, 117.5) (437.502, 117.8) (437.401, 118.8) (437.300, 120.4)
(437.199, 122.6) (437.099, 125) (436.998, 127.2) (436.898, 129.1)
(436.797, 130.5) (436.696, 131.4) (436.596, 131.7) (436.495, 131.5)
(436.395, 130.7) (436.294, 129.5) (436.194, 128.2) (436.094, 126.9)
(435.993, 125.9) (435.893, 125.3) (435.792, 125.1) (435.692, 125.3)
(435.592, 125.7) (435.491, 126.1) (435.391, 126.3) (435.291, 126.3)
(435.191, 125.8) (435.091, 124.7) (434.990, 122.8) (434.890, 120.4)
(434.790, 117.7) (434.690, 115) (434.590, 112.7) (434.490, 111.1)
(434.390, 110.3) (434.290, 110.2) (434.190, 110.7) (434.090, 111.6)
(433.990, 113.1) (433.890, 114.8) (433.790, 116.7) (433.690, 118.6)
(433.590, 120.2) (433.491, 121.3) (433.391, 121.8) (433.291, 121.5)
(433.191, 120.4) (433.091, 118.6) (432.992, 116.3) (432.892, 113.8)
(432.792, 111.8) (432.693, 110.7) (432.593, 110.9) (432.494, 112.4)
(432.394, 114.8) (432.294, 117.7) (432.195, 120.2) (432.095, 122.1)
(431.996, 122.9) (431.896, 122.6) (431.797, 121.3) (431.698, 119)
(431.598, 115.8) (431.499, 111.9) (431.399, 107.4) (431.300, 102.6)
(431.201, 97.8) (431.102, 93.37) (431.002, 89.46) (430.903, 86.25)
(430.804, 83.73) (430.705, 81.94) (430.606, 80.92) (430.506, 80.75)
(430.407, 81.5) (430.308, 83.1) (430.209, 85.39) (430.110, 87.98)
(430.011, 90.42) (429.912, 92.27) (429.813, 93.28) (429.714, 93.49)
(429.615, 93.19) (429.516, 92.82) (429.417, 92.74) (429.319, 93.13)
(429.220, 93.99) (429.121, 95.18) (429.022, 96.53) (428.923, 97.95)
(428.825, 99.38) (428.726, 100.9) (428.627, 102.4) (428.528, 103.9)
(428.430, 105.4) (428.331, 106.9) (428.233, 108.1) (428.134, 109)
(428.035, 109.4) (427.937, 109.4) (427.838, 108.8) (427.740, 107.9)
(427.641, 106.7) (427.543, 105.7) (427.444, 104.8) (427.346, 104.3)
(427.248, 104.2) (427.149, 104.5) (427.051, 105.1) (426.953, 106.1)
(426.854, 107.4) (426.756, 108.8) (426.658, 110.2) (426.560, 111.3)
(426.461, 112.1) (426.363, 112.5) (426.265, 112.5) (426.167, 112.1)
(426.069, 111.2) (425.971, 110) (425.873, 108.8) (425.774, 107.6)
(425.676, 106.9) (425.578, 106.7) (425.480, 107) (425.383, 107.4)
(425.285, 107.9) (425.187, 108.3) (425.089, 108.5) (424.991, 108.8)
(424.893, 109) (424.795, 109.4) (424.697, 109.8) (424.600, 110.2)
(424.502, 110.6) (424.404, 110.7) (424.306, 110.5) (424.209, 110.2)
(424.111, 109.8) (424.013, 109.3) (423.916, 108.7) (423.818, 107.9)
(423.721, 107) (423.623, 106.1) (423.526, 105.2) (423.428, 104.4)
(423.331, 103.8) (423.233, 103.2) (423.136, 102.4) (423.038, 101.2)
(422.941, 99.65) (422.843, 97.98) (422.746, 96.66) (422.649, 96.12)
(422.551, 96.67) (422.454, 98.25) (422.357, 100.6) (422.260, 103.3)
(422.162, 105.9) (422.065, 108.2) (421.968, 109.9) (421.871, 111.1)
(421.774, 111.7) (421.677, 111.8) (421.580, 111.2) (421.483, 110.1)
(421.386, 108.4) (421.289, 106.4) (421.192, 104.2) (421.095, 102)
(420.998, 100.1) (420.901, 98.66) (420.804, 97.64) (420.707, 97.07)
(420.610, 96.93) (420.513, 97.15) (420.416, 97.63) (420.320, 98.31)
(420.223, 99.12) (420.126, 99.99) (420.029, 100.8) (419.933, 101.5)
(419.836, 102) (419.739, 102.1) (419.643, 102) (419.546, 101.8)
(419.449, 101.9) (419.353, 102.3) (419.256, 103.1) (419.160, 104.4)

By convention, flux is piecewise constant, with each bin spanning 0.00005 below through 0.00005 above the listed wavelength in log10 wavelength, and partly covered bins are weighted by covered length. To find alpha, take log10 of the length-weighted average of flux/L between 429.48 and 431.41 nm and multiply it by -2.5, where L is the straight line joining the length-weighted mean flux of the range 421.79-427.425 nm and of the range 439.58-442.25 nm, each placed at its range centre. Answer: 0.27 mag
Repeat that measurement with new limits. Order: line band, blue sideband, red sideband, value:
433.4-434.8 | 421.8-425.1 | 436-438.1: 0.05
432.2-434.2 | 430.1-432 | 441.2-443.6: -0.12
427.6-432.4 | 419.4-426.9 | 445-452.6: 0.15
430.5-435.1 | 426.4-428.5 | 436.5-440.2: 0.03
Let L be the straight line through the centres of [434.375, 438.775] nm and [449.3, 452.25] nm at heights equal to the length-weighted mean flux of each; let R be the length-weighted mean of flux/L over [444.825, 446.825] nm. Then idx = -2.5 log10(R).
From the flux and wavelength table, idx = 0.04 mag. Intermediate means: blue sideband 122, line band 133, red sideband 148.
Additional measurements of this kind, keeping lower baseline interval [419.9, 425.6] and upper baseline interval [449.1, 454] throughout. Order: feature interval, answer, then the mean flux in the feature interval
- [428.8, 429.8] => 0.20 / 94.7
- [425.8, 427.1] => 0.00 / 110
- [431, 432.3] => 0.05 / 112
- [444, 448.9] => 0.00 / 139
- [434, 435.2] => 0.05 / 116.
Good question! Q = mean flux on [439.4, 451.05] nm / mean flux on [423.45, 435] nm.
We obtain 1.28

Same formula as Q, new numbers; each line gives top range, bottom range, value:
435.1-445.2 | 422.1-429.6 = 1.22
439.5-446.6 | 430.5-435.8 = 1.17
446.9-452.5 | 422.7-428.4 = 1.36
